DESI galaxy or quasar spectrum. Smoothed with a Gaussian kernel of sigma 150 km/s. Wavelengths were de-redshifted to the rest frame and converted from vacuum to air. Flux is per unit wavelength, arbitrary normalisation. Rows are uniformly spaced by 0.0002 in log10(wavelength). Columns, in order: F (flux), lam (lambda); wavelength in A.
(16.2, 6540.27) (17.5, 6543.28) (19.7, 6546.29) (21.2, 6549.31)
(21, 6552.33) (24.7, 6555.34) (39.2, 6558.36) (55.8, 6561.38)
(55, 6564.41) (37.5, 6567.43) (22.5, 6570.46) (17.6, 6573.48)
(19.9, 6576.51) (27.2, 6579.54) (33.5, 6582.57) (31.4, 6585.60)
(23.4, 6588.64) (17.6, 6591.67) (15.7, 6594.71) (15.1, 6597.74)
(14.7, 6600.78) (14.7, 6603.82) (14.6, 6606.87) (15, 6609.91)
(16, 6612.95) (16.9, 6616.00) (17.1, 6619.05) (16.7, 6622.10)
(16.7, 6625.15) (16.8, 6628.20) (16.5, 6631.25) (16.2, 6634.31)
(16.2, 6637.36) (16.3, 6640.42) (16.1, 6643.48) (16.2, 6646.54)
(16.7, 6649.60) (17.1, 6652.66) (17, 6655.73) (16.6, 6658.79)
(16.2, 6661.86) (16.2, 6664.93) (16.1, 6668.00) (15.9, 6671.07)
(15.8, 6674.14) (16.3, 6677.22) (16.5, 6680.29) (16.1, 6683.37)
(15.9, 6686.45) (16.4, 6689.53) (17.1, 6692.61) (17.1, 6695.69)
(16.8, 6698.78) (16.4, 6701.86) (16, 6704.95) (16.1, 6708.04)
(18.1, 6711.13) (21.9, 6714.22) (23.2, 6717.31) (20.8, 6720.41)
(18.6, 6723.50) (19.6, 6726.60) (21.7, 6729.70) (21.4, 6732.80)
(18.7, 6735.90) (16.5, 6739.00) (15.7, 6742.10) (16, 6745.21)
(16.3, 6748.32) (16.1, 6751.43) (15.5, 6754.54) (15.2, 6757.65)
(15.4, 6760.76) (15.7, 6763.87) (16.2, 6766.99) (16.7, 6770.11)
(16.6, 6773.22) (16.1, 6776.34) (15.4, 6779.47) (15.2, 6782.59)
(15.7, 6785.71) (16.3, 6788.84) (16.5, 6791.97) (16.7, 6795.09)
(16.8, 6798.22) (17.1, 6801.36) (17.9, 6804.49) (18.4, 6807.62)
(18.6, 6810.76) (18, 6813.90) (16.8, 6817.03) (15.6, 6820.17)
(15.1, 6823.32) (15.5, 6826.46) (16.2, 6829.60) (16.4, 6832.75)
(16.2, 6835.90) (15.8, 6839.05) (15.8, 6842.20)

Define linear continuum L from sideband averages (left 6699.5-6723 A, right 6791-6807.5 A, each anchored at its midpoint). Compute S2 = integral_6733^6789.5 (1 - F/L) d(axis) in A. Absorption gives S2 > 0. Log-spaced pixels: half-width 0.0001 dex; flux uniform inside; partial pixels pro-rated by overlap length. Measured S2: 5.3 A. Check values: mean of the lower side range 18.8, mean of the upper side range 17.1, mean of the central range 16.2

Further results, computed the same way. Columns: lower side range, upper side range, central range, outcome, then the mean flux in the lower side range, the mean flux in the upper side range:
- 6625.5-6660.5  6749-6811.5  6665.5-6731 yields -4.9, 16.5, 16.4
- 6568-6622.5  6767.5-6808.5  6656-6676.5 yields 2.6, 19.8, 16.5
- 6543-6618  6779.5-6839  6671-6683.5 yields 2.9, 24.3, 16.6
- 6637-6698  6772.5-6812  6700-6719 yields -2.4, 16.4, 16.7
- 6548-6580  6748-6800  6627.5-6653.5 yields 9.4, 31.2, 16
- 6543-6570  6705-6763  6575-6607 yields 9.6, 32.7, 18.1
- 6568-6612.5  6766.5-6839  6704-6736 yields -3.0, 20.5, 16.5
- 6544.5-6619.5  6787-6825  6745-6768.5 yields 3.5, 24.3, 17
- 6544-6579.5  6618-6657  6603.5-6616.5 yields 3.6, 30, 16.6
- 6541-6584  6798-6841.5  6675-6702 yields 7.7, 29.2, 16.7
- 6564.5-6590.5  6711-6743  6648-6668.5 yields 6.1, 28.1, 19.8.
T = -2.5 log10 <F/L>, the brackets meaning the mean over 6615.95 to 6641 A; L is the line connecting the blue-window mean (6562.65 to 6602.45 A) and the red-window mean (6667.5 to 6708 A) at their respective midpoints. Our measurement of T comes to 0.28 mag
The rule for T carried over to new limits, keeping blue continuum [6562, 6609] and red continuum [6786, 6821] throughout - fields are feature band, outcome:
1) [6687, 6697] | 0.239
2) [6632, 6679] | 0.330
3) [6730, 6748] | 0.087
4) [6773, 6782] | 0.139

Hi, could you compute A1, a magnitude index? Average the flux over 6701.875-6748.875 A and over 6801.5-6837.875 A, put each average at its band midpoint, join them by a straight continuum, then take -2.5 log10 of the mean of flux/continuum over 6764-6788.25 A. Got 0.11 mag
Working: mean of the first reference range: 18.7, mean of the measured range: 16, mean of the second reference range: 16.8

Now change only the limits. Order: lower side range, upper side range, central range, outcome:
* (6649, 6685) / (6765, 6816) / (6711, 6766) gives -0.10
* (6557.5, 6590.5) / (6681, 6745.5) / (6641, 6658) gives 0.43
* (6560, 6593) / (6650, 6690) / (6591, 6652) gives 0.41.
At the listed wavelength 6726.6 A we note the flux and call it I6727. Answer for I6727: 19.6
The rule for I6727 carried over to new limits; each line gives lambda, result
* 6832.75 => 16.4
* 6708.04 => 16.1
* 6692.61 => 17.1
